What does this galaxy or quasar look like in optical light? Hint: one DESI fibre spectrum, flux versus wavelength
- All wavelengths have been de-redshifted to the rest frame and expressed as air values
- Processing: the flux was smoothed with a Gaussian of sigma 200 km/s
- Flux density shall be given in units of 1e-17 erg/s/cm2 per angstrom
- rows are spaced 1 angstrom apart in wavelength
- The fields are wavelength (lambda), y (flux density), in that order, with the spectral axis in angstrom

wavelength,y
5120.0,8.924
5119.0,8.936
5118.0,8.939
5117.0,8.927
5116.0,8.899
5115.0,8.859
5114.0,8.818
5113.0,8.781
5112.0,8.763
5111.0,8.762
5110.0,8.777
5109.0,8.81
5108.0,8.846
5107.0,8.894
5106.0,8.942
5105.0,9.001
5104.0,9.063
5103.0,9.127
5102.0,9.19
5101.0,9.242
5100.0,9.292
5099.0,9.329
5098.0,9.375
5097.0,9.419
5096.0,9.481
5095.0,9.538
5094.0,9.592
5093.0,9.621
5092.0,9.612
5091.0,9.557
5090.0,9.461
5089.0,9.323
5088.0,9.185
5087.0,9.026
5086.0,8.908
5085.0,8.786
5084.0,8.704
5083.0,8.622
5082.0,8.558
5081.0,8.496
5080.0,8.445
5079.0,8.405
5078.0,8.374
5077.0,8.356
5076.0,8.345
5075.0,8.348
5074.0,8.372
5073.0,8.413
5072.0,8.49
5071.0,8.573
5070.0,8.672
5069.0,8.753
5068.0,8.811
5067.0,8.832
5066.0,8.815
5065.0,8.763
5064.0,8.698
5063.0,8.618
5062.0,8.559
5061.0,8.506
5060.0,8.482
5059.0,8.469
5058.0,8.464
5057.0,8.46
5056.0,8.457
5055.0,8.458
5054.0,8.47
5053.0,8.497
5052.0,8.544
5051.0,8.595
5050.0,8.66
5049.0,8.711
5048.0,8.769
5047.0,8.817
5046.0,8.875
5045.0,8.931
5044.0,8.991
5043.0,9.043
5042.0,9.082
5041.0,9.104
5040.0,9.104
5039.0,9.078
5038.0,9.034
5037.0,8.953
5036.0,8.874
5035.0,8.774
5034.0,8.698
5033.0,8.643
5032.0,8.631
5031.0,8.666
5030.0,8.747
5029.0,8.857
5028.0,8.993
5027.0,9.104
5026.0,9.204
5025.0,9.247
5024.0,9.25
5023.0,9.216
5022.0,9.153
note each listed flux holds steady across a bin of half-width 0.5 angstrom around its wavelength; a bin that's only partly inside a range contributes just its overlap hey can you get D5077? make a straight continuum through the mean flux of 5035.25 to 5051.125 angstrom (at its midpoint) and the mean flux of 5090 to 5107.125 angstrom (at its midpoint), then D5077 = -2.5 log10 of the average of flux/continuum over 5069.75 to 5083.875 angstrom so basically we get 0.09 mag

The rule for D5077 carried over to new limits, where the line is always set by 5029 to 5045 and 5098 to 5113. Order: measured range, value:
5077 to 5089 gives 0.034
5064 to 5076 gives 0.041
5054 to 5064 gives 0.053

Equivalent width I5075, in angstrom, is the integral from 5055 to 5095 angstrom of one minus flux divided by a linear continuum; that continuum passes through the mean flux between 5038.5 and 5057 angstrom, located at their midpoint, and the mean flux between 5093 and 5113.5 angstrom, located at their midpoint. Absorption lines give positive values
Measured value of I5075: 0.9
